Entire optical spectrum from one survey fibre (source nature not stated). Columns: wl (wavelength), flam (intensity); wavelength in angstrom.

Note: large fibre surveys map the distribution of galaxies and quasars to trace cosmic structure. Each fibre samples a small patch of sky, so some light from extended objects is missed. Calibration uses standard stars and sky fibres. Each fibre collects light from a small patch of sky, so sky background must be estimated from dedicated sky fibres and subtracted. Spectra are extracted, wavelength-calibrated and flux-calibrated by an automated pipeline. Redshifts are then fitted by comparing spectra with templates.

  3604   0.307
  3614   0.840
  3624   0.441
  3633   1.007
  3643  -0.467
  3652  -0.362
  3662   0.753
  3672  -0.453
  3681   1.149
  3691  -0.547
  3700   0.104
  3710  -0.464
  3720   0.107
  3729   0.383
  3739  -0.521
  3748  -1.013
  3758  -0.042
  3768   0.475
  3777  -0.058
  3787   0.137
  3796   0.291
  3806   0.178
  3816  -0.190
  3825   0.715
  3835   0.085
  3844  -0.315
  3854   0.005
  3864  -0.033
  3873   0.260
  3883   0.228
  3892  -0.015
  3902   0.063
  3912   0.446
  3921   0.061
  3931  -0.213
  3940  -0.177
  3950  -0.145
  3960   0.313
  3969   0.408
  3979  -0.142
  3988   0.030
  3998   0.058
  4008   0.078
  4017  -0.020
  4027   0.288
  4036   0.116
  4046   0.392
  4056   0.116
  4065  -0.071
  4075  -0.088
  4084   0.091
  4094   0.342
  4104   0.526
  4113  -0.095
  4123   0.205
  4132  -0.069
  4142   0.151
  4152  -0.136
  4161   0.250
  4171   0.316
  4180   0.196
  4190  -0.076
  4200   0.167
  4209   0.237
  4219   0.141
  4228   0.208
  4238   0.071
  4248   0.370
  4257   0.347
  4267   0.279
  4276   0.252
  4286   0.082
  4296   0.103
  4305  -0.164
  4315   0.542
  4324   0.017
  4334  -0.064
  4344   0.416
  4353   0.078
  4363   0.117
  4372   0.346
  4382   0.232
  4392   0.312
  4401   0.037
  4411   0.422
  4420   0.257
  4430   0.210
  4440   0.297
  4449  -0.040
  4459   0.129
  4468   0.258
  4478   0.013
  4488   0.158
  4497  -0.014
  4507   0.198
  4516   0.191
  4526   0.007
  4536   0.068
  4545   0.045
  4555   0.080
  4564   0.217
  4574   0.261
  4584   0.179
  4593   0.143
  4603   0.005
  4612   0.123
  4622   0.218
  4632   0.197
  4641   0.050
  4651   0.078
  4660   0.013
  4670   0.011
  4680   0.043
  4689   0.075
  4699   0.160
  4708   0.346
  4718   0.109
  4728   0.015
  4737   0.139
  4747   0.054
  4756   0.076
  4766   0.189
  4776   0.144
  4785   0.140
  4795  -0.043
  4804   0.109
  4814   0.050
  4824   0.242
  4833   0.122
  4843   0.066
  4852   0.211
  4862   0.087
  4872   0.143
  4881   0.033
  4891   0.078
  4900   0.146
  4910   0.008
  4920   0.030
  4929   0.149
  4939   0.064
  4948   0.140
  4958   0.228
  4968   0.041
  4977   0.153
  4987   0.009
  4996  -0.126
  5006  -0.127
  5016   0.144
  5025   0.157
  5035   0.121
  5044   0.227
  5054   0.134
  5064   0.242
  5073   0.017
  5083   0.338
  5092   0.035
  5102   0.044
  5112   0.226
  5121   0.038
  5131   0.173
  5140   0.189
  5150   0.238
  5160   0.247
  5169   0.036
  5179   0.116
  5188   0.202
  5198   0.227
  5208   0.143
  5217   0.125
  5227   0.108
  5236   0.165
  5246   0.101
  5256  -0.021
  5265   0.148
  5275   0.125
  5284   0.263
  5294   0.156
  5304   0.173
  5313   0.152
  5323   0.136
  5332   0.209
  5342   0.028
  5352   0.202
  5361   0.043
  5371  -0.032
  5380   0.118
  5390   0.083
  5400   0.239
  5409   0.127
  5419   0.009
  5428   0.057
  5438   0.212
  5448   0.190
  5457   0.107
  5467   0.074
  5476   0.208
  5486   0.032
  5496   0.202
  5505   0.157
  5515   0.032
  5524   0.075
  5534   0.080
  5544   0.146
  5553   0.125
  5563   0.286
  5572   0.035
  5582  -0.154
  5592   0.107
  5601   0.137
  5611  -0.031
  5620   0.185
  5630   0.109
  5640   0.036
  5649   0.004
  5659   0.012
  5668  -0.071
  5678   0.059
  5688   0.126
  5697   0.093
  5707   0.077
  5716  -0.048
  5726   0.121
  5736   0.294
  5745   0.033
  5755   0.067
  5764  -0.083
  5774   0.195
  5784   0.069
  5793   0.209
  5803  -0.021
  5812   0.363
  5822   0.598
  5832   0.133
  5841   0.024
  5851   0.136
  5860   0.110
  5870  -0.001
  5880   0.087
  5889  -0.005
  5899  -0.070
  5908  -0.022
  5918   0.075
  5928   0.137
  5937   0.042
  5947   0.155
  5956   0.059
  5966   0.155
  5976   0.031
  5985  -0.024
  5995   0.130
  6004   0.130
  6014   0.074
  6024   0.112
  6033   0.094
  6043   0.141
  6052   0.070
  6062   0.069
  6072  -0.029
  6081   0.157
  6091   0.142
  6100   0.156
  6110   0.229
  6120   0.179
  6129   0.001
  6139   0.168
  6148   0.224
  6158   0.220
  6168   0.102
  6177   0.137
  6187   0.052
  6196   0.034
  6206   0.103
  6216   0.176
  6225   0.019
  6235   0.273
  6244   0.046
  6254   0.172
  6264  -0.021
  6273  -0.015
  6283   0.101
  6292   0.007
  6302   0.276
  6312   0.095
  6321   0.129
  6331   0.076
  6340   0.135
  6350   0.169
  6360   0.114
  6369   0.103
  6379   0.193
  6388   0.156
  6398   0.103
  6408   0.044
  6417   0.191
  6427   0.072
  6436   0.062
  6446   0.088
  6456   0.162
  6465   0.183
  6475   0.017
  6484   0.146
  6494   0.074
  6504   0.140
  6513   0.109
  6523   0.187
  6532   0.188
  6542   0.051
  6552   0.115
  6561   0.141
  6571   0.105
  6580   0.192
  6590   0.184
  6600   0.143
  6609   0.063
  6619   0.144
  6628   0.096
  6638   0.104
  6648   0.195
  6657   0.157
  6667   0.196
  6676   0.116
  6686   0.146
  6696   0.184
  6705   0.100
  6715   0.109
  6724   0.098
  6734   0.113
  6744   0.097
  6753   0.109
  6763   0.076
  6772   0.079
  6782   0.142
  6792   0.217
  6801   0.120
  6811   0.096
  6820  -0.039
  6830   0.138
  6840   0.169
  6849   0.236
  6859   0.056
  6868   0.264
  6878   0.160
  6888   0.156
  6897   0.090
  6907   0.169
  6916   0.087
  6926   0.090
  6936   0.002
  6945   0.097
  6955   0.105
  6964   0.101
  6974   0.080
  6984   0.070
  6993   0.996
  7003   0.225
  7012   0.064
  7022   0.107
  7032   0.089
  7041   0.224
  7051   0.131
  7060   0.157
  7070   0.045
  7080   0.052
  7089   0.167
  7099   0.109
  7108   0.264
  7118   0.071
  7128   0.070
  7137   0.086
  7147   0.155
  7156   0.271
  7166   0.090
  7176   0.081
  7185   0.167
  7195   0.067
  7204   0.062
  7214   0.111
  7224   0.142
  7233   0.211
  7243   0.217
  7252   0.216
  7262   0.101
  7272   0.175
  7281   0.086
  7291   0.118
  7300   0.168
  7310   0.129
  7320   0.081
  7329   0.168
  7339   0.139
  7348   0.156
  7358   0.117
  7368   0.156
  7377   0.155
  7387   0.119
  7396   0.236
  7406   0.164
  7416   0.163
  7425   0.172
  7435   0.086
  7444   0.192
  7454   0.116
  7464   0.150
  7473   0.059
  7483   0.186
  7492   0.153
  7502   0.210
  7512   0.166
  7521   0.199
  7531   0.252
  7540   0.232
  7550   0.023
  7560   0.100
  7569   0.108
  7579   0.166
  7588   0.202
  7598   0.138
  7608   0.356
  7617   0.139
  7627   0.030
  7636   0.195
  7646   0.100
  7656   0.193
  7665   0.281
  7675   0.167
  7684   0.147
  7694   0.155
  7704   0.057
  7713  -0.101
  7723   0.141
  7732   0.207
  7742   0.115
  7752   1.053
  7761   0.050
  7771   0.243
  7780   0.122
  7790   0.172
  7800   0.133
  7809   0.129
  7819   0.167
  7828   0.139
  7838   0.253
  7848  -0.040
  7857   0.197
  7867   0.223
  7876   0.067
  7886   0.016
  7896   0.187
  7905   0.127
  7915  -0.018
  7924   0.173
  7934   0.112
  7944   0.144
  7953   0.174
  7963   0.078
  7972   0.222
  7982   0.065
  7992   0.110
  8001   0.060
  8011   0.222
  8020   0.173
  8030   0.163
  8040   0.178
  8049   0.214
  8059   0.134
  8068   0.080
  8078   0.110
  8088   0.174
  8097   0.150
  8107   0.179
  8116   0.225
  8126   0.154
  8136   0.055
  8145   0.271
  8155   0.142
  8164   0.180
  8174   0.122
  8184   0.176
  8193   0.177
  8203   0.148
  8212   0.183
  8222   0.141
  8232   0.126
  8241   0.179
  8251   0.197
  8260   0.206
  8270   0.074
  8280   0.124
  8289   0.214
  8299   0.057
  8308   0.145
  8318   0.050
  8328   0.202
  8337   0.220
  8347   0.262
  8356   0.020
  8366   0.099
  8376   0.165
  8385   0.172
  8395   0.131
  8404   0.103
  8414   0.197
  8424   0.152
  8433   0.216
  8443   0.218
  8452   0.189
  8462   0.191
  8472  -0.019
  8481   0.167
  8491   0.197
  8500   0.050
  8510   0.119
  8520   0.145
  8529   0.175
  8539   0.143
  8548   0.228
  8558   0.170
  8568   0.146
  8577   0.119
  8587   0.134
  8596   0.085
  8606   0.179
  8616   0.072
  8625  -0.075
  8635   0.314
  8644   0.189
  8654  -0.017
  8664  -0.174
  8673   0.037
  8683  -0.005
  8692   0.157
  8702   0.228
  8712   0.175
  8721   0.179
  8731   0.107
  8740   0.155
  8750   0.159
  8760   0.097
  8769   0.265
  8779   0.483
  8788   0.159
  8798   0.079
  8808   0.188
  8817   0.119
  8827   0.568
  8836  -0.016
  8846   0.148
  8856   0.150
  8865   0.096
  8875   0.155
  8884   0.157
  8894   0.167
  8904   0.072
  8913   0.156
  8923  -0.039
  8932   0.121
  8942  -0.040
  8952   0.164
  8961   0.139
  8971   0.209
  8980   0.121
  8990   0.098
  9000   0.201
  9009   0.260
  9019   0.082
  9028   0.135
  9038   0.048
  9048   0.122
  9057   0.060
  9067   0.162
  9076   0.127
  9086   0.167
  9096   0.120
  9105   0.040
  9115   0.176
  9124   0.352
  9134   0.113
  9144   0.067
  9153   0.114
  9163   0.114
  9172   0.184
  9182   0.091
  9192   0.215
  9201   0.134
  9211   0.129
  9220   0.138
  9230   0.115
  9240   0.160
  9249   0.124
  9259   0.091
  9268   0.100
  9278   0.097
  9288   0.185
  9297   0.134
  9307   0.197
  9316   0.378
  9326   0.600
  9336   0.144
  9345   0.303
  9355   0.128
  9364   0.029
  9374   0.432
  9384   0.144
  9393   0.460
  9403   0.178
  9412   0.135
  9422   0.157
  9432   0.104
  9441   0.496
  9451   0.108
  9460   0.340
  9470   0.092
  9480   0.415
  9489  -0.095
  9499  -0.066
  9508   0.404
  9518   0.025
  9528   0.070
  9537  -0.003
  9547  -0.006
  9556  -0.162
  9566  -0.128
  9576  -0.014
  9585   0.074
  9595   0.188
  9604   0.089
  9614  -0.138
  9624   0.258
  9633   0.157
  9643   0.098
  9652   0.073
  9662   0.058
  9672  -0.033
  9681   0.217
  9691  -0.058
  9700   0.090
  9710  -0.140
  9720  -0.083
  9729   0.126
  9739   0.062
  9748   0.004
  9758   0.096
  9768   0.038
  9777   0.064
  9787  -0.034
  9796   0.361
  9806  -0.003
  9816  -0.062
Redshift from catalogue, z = 0.876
